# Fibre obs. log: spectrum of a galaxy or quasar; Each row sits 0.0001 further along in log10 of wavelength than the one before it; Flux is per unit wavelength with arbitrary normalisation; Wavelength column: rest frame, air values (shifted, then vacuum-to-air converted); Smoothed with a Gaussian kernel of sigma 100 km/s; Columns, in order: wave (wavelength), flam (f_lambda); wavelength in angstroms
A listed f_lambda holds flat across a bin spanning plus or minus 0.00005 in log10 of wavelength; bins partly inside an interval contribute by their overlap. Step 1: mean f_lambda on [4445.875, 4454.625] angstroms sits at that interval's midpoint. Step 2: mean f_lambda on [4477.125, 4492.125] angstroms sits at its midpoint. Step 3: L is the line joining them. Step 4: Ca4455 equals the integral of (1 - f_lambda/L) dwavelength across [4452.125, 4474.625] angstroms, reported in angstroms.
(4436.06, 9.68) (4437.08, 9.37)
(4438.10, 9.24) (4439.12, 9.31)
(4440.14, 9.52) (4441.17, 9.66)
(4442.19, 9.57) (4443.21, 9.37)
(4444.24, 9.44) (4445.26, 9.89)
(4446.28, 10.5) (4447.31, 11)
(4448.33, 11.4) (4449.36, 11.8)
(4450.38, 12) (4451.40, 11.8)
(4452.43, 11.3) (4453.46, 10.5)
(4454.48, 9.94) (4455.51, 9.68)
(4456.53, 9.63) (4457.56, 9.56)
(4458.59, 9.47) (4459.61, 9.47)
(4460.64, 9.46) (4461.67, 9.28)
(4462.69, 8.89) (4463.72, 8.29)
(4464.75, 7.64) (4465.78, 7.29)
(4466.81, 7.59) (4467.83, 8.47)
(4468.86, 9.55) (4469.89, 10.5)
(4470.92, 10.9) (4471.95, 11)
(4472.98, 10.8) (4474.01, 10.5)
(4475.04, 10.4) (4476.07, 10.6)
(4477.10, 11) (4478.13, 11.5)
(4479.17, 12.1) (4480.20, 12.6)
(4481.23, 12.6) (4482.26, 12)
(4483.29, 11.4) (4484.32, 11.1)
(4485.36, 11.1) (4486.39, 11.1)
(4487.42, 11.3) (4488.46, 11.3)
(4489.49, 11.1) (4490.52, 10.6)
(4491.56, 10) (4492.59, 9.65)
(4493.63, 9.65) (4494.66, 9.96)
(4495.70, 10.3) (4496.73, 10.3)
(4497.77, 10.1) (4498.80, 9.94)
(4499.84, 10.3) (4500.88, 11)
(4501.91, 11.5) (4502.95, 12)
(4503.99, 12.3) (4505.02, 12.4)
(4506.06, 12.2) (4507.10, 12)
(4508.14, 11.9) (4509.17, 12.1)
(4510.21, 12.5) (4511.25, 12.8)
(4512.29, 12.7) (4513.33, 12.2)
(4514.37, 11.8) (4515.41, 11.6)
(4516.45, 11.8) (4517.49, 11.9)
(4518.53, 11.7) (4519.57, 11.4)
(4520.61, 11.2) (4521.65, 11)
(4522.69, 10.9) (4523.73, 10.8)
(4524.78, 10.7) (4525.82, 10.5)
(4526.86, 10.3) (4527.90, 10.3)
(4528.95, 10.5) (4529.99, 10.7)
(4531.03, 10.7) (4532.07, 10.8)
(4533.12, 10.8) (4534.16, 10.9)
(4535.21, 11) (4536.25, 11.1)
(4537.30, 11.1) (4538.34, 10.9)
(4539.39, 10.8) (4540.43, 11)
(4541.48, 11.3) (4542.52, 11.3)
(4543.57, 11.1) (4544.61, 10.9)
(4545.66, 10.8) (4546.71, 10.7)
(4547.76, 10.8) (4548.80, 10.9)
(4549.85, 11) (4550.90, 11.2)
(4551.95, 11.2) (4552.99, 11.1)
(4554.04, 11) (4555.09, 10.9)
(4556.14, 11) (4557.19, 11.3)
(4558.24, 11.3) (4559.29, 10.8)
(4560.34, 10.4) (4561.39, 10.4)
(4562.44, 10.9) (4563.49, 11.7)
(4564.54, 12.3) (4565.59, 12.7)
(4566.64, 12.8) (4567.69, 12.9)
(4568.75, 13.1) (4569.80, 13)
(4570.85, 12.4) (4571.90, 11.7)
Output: 3.49 angstroms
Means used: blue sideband 11.2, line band 9.52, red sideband 11.4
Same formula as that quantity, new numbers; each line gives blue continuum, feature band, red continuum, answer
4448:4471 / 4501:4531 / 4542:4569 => -2.5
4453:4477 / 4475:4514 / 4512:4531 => -3.4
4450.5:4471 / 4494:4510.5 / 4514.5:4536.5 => -1.3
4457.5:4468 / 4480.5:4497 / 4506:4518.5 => -0.7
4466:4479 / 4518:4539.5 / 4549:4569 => 0.3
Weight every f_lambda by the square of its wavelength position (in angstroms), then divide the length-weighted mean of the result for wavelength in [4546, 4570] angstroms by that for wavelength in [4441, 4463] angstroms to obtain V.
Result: 1.2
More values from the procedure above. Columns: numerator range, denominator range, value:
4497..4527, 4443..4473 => 1.19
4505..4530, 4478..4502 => 1.07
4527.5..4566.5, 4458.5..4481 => 1.15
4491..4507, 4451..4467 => 1.17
